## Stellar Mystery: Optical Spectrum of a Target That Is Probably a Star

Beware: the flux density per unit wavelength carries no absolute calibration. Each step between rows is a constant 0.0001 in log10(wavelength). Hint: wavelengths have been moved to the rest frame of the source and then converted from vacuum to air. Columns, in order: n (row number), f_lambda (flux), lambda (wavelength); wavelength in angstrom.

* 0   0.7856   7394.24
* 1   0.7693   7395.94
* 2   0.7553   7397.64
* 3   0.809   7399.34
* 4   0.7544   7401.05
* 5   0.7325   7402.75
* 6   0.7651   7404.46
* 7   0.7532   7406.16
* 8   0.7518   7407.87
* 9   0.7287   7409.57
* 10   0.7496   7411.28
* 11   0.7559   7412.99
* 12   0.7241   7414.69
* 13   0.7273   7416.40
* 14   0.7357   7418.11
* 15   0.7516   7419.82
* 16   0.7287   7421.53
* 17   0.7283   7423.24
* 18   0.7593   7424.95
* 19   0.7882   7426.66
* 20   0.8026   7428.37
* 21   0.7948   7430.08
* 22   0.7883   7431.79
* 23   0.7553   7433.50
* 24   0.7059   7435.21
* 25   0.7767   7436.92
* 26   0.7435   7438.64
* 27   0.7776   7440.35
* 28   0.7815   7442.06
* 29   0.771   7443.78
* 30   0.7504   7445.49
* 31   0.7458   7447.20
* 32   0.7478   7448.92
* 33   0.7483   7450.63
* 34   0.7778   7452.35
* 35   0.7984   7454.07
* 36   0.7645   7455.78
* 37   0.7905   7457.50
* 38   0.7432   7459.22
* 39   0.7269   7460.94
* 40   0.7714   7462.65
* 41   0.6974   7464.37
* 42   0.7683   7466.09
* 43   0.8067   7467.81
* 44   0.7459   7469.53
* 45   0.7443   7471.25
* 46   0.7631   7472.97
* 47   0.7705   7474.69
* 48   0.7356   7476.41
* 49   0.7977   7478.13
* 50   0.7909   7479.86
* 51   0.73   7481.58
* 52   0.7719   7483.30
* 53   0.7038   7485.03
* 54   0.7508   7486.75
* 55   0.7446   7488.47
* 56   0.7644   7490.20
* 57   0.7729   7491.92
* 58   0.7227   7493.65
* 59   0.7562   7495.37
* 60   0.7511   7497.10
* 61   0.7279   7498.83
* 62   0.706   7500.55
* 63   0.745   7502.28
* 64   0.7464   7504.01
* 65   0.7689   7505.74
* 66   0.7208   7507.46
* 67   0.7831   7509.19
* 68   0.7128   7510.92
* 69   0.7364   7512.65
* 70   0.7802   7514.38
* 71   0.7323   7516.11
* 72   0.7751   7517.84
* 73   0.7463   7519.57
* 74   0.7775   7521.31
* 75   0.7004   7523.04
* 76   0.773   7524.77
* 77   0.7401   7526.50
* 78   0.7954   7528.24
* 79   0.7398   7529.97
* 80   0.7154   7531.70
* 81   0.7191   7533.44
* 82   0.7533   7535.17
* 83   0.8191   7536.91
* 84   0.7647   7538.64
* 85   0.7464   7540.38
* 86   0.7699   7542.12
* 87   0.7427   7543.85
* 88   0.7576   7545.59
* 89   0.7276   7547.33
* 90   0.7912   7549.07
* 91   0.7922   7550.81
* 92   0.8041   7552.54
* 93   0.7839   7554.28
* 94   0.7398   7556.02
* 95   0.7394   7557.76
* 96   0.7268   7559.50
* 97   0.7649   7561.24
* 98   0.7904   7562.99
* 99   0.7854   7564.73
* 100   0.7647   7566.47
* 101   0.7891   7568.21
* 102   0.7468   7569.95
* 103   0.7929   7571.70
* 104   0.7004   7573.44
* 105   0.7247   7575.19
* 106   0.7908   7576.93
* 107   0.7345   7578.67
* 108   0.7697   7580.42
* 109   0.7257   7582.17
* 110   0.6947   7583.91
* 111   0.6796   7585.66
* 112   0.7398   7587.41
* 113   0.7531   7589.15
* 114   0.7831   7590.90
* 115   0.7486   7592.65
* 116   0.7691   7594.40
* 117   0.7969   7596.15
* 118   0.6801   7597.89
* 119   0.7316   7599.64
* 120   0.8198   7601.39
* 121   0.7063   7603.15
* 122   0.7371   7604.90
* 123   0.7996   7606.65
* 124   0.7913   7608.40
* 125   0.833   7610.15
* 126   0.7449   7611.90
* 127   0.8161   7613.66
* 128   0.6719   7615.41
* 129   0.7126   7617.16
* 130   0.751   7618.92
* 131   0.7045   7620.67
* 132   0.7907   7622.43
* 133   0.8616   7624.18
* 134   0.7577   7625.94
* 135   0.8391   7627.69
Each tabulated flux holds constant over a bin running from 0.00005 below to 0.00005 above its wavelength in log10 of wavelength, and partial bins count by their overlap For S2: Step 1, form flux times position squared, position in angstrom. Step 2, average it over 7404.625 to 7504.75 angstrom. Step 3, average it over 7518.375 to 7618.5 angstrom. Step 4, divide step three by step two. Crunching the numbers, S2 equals 1.0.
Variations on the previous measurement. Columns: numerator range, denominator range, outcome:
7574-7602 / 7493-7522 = 1.02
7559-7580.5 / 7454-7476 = 1.03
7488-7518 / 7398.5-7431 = 1.01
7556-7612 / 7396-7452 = 1.04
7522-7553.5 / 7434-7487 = 1.02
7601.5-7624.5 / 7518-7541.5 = 1.03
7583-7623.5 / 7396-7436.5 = 1.05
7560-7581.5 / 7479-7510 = 1.04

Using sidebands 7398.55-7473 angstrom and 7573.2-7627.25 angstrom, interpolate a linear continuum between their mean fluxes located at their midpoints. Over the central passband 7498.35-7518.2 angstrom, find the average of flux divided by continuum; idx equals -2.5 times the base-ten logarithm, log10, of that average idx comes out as 0.02 mag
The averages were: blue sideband 0.757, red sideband 0.754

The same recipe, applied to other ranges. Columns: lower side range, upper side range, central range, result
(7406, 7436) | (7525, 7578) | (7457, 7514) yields 0.008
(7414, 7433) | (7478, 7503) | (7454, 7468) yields -0.011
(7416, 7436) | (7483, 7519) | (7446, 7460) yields -0.017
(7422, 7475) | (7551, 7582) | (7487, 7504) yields 0.026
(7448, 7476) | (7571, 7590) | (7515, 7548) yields -0.009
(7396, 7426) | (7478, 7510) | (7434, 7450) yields -0.010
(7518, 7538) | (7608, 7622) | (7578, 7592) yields 0.027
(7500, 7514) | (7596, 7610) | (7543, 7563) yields -0.016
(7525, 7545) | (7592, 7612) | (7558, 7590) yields 0.018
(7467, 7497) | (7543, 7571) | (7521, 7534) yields 0.025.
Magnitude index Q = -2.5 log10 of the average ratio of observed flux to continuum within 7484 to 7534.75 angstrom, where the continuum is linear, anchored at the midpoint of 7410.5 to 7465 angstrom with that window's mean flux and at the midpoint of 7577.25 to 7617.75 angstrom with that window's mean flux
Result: 0.013 mag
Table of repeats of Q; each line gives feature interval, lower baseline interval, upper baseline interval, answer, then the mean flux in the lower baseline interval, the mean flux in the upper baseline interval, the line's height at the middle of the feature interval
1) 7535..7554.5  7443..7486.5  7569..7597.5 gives -0.03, 0.758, 0.746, 0.75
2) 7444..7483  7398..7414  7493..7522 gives -0.01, 0.755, 0.746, 0.75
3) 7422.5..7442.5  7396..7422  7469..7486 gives -0.02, 0.749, 0.755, 0.751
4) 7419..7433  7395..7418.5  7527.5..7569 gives -0.02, 0.751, 0.763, 0.753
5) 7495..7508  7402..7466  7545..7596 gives 0.02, 0.755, 0.756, 0.756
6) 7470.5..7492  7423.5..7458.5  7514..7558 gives 0.01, 0.768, 0.759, 0.764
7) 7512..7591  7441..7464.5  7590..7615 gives 0.01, 0.76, 0.767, 0.764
